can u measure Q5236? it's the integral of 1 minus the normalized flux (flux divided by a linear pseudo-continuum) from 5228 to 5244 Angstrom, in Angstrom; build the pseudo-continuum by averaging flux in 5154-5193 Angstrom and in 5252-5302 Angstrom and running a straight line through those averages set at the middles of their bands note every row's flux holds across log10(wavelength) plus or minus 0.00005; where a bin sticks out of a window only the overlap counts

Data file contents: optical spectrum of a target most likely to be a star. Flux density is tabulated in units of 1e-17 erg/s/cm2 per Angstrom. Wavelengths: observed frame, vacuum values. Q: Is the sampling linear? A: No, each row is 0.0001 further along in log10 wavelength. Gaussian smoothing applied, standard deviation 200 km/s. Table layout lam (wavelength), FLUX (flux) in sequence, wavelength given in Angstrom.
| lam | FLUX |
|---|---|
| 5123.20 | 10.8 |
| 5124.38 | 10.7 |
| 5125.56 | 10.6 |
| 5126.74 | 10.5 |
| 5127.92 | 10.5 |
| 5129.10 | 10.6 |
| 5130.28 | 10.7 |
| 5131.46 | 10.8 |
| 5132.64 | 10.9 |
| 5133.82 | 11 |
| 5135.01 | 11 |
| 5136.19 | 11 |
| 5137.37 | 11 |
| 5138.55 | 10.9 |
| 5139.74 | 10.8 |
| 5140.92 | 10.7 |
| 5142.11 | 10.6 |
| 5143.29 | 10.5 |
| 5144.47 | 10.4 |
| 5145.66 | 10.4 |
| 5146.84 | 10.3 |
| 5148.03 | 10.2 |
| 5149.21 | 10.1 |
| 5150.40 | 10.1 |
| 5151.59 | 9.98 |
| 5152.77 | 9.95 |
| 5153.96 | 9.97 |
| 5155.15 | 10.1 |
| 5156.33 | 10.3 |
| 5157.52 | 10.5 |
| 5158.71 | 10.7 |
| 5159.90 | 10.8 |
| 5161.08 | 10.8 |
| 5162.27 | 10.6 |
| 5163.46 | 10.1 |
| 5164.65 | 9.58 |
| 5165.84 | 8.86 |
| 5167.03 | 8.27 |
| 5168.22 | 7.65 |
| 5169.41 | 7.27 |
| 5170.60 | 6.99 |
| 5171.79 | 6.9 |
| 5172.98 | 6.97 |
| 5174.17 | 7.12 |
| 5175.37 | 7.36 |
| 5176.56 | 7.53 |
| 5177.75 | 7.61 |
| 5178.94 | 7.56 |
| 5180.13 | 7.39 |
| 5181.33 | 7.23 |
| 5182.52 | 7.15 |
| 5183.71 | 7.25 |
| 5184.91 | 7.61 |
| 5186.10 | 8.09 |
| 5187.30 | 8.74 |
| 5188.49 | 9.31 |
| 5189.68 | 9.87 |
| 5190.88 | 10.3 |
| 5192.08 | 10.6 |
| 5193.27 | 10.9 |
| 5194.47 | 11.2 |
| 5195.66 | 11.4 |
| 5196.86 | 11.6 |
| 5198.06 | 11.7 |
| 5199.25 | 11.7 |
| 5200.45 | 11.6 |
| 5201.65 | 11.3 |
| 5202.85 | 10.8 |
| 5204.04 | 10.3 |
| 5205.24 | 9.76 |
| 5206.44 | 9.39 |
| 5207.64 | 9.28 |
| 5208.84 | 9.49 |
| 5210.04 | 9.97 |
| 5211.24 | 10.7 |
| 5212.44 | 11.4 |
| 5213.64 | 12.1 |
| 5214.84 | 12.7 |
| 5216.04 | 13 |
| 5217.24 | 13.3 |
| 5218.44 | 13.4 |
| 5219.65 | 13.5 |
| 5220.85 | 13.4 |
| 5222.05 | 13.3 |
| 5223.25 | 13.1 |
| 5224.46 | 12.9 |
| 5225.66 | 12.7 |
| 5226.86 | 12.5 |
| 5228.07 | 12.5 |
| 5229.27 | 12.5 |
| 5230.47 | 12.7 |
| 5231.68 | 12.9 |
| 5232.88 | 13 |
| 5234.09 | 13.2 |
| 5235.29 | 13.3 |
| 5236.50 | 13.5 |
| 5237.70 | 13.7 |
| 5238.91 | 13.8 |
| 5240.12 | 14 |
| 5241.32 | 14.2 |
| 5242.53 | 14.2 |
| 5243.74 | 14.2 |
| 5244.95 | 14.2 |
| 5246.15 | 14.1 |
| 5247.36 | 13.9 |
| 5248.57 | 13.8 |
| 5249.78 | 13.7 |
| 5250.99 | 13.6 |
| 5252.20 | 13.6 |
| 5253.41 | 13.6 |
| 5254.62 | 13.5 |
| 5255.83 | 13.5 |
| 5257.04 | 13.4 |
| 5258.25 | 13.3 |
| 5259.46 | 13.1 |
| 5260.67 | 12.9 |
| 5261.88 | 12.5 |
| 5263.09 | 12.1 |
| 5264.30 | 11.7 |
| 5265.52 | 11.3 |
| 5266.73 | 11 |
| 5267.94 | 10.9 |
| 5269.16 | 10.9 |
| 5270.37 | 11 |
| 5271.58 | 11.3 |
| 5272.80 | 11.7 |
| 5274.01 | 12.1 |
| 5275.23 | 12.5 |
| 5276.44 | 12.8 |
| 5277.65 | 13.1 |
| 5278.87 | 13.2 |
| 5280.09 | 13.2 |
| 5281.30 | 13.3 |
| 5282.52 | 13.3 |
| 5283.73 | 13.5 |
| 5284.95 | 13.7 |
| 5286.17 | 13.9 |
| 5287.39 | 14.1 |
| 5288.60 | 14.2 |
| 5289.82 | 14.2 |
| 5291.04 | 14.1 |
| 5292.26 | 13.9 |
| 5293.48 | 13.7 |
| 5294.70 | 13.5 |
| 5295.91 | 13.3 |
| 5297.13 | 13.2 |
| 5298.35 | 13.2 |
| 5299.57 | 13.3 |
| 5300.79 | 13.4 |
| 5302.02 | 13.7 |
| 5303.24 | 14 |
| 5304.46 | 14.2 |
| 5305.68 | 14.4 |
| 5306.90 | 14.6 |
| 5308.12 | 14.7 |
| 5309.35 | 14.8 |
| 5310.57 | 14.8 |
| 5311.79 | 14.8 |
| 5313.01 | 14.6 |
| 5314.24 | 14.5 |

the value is -3.1 Angstrom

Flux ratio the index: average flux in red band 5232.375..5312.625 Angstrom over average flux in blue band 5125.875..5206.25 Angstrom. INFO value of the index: 1.4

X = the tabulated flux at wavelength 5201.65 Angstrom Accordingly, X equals 11.3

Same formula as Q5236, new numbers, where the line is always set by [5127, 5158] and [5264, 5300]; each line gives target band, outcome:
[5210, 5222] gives -0.8 Angstrom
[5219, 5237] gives -1.6 Angstrom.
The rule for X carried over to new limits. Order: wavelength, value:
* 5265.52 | 11.3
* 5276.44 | 12.8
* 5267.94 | 10.9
